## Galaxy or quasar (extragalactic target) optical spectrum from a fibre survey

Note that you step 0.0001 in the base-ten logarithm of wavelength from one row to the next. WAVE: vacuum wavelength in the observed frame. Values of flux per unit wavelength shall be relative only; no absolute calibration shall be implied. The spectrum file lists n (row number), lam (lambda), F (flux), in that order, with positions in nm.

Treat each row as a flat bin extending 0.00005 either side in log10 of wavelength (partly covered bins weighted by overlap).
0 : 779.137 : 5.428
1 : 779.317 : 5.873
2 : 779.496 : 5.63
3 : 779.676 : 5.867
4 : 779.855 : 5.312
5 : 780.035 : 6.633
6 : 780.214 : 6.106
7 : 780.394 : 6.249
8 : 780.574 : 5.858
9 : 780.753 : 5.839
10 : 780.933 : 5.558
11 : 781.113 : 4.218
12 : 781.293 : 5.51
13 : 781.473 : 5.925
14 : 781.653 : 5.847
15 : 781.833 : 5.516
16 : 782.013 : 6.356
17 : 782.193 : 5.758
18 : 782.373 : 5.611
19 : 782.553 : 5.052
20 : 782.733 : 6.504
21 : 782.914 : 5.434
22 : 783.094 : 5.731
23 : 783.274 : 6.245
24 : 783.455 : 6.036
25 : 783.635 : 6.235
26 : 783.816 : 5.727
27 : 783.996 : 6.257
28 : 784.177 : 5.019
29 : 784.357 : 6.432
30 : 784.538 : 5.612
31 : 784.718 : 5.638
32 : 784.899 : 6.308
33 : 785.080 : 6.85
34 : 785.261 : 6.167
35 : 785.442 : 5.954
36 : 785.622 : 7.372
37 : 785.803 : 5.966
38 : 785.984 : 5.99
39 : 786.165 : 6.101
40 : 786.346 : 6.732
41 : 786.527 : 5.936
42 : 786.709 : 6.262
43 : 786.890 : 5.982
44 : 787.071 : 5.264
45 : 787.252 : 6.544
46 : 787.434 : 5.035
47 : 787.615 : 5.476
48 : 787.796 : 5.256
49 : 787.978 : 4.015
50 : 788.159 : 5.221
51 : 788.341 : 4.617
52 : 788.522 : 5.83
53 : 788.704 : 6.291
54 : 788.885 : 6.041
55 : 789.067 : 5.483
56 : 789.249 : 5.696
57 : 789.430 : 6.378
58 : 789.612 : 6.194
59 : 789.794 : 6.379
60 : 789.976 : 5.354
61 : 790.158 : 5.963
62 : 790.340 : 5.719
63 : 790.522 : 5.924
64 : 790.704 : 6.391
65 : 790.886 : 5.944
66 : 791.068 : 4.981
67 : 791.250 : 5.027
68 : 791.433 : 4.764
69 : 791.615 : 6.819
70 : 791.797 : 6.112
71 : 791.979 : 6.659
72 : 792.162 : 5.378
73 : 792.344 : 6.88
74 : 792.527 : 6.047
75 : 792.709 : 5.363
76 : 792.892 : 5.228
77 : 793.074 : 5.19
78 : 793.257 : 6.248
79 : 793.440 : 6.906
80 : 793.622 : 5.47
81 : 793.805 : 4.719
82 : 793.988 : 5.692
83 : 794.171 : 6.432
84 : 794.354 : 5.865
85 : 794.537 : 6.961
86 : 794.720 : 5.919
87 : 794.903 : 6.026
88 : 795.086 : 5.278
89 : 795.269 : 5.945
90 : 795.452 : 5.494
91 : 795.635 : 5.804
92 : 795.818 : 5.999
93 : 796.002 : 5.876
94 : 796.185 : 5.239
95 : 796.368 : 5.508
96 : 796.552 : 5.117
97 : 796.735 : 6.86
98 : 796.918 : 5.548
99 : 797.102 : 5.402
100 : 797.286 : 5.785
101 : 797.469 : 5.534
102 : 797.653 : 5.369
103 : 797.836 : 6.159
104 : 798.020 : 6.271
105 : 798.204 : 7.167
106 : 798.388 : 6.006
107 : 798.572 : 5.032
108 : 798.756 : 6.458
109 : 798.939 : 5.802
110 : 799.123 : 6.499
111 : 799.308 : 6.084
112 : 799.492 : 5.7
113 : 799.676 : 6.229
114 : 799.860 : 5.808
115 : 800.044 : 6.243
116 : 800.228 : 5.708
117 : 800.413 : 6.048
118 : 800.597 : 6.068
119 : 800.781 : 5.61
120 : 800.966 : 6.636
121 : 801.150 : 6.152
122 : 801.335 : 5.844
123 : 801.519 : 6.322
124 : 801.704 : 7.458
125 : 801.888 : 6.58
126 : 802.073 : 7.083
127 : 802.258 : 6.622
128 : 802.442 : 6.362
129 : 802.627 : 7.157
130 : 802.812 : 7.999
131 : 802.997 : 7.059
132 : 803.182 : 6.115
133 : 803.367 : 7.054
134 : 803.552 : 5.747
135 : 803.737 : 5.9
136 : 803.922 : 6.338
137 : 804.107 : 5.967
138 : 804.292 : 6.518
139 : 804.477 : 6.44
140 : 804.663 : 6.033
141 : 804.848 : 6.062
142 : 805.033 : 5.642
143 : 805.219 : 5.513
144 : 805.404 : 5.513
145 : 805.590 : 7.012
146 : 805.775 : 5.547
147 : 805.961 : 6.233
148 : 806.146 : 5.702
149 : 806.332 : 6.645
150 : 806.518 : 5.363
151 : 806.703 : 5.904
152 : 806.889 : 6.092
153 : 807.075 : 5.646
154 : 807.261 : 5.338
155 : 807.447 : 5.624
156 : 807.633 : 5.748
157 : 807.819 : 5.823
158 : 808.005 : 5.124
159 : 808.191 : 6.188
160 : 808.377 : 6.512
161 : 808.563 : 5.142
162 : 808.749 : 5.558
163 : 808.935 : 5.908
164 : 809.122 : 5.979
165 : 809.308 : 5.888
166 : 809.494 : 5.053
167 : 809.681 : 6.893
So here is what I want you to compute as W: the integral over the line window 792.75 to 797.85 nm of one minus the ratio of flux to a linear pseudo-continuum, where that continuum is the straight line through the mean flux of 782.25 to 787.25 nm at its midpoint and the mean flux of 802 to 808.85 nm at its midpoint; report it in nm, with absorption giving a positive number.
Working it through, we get 0.26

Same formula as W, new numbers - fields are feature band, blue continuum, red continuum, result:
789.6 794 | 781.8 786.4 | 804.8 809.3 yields 0.11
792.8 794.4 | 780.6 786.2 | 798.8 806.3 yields 0.09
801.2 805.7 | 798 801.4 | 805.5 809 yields -0.35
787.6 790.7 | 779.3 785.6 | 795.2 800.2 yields 0.11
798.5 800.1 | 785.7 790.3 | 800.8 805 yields 0.08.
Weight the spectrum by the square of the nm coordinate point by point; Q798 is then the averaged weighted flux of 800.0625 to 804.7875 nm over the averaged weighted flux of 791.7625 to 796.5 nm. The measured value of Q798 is 1.1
